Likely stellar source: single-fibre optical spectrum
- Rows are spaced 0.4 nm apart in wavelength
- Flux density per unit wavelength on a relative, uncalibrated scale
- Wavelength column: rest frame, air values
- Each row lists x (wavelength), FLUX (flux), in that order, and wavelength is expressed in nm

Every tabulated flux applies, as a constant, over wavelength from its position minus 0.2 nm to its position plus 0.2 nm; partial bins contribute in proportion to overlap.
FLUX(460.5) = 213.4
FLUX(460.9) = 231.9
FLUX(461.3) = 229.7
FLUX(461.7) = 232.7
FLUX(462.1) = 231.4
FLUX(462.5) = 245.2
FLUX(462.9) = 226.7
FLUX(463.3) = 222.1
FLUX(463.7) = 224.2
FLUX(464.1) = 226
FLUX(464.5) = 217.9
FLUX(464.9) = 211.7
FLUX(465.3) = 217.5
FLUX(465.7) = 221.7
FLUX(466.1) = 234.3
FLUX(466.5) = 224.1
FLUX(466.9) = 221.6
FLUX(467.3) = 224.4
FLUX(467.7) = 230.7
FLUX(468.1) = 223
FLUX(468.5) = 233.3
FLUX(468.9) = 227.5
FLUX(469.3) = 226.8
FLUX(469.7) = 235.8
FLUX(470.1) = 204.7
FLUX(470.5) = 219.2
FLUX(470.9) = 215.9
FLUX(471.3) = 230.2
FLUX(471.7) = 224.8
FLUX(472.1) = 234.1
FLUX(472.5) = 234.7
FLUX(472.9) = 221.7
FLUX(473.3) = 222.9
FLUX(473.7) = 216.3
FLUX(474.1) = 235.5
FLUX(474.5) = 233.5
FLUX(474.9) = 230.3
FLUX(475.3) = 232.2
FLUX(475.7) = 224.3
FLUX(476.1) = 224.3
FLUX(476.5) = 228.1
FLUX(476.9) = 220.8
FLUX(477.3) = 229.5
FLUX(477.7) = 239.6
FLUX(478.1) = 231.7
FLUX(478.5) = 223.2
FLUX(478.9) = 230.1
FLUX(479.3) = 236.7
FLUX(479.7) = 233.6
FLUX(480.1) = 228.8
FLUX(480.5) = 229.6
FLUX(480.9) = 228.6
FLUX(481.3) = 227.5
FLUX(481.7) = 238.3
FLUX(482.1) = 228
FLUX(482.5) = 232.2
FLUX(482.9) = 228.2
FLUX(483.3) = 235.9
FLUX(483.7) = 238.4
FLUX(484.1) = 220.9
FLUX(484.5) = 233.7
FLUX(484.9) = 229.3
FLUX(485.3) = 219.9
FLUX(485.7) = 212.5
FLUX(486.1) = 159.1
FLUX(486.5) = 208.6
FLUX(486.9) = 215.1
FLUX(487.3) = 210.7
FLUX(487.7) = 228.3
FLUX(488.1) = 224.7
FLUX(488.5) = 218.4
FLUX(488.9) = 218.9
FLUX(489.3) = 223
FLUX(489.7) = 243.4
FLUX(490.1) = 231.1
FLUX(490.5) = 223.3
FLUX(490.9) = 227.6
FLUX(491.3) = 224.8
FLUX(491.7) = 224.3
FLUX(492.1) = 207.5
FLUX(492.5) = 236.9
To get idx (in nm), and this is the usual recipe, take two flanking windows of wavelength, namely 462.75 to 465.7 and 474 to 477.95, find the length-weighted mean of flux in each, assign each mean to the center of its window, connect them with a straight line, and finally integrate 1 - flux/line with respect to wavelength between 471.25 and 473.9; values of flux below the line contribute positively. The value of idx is 0.011 nm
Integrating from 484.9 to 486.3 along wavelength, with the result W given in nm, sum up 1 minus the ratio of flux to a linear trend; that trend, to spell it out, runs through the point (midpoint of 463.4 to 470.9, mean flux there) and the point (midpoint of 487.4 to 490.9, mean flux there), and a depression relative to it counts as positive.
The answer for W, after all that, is 0.15 nm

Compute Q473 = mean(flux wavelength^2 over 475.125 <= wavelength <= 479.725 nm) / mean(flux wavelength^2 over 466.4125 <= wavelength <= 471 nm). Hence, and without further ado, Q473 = 1.06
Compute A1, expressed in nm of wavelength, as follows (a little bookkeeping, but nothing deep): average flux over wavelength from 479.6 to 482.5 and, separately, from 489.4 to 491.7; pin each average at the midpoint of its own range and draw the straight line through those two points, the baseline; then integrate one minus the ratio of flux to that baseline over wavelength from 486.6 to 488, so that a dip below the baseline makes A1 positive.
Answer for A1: 0.07 nm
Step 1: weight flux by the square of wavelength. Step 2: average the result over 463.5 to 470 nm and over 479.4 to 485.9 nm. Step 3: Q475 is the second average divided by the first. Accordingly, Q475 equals 1.09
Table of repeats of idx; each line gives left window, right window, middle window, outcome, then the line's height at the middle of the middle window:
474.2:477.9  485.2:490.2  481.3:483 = -0.069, 222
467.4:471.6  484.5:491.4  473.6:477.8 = -0.109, 223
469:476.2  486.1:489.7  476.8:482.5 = -0.232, 222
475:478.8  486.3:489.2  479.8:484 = -0.147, 224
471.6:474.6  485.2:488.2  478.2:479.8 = -0.081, 220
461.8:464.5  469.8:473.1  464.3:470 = 0.037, 226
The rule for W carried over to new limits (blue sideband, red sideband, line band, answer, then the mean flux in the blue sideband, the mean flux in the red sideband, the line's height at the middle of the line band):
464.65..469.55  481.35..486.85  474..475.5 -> -0.06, 225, 222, 223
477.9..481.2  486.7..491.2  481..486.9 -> 0.13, 230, 224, 227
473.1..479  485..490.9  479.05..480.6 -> -0.05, 228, 218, 225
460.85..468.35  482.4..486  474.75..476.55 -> -0.01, 226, 226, 226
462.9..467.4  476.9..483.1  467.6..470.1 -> -0.03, 222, 231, 225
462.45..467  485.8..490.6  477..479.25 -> -0.11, 224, 217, 220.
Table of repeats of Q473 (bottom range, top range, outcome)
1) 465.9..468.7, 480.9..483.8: 1.09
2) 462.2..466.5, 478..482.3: 1.10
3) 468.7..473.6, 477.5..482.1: 1.07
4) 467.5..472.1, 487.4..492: 1.09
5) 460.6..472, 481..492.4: 1.08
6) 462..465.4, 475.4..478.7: 1.07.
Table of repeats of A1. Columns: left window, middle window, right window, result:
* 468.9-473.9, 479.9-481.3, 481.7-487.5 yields -0.05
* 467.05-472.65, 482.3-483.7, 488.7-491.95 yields -0.04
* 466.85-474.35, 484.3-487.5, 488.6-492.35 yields 0.20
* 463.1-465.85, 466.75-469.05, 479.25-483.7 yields -0.05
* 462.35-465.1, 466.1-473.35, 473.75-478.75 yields 0.03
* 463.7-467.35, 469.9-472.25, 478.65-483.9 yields 0.05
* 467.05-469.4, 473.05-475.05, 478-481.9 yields 0.01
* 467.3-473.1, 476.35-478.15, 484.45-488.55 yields -0.08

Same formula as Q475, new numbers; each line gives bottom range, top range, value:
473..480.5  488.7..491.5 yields 1.05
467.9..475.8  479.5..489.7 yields 1.04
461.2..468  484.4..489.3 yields 1.04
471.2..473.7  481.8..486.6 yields 1.02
